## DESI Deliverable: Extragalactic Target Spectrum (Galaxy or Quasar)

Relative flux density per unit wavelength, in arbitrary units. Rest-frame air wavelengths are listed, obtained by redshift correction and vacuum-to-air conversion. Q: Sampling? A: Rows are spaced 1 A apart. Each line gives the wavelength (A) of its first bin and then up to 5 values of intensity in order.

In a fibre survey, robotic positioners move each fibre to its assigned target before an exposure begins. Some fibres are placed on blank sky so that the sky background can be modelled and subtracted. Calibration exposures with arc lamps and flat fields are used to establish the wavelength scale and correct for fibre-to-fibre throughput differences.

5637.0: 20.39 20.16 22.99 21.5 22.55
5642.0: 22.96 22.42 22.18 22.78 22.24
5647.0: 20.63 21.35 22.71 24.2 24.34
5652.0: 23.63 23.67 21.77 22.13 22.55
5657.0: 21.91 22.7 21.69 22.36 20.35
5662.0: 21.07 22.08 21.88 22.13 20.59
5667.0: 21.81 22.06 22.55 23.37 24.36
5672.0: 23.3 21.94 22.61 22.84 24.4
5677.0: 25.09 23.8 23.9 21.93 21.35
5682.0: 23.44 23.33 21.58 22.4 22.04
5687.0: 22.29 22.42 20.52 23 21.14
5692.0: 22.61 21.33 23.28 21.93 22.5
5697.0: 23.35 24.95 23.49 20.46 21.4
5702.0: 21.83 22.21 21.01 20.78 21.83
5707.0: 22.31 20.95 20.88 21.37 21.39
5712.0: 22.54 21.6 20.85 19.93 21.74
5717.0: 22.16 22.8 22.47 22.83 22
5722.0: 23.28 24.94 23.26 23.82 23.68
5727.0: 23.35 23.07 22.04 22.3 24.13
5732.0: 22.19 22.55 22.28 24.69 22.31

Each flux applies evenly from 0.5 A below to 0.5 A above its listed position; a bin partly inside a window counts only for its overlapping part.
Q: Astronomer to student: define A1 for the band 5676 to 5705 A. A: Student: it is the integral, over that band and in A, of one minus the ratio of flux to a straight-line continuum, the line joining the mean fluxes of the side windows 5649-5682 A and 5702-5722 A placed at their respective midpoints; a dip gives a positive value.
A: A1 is -0.4 A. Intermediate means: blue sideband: 22.6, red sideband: 21.7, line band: 22.5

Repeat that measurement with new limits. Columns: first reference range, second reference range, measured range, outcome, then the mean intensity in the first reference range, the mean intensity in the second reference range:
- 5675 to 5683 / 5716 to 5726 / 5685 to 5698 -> 0.5 A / 23.4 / 23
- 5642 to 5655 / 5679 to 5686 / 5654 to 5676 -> 0.3 A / 22.7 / 22.4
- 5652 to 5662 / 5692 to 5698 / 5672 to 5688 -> -0.3 A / 22.1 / 22.7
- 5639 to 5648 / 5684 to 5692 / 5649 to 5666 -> -0.2 A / 22.2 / 22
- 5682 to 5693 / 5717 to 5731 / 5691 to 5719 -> 0.9 A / 22.2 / 23.1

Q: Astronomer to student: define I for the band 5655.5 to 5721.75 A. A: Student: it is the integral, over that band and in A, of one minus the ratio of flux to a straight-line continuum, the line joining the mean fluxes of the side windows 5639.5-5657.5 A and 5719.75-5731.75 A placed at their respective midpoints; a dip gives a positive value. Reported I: 1.9 A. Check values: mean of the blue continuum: 22.5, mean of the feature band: 22.2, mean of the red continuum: 23.2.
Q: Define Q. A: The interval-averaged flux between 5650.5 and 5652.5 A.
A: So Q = 24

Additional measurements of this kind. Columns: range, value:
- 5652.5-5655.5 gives 22.5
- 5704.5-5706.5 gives 21.3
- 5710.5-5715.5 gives 21.3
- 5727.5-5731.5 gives 22.9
